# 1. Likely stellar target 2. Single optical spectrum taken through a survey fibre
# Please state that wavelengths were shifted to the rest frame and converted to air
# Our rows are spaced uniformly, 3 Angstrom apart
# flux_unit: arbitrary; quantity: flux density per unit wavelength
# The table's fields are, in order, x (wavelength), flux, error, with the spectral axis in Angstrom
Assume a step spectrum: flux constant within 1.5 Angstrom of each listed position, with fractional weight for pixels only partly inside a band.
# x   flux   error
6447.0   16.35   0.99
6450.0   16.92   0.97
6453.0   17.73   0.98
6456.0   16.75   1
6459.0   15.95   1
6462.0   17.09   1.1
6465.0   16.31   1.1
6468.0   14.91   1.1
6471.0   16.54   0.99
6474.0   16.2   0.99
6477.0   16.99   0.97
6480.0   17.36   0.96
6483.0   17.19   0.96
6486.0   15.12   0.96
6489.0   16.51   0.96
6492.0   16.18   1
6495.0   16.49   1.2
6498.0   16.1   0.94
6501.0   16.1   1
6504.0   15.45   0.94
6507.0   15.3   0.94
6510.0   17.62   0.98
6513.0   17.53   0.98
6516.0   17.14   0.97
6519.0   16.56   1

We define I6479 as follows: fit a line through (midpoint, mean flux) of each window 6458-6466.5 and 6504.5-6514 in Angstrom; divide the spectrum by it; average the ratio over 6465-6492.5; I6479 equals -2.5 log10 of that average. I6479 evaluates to 0.01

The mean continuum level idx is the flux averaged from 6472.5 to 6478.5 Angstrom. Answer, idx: 16.6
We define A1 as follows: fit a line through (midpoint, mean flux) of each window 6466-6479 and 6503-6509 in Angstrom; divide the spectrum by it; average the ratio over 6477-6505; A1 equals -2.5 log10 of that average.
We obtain -0.03 mag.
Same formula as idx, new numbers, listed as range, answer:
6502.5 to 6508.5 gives 15.4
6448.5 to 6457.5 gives 17.1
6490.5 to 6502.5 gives 16.2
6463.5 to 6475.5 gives 16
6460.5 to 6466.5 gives 16.7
